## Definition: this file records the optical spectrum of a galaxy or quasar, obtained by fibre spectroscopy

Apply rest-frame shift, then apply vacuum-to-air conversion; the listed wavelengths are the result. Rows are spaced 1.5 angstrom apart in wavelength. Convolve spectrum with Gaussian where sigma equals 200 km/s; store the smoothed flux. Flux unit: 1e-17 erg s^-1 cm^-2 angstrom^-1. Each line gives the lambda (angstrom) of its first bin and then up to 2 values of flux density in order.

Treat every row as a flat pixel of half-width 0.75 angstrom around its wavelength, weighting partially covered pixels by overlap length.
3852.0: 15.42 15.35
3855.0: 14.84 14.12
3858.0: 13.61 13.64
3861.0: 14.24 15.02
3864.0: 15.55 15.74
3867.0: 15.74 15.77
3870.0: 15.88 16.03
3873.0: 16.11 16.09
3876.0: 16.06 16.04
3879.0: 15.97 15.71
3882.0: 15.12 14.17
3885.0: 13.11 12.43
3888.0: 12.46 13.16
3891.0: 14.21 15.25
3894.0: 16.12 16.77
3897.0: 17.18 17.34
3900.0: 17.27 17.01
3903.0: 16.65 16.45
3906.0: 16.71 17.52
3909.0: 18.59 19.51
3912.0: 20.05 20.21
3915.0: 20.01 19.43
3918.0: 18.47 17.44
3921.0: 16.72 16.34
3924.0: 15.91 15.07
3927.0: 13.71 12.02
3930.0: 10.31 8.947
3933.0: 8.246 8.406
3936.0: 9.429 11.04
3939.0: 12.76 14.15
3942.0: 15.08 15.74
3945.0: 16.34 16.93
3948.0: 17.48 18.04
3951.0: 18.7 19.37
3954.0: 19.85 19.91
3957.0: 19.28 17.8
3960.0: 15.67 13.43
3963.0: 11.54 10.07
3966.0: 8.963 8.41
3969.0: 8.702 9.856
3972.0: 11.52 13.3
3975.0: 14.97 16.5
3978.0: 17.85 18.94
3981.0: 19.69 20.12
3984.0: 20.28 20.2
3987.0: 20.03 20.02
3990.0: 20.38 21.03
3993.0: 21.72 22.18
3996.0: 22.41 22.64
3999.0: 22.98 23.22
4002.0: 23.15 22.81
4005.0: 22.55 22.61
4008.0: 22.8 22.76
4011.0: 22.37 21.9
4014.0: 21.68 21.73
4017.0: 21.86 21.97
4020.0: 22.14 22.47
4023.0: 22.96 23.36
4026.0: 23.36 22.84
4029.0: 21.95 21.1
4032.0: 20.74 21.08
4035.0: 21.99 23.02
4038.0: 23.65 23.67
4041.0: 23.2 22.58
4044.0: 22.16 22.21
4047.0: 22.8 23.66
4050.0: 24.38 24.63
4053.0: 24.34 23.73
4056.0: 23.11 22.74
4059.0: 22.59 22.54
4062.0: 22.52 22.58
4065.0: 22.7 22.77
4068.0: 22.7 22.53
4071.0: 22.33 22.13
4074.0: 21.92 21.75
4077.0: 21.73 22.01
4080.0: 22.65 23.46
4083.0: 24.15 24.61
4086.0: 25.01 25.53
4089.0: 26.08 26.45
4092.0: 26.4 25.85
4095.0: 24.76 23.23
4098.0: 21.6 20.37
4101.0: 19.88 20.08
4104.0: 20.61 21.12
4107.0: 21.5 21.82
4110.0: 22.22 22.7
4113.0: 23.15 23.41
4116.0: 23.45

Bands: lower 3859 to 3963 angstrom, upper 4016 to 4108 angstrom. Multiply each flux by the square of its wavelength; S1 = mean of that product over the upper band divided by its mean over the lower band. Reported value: 1.6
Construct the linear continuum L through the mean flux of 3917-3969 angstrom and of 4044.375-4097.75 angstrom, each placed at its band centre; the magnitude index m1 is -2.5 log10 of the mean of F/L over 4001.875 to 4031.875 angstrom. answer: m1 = -0.14 mag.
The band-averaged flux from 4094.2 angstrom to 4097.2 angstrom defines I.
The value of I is 24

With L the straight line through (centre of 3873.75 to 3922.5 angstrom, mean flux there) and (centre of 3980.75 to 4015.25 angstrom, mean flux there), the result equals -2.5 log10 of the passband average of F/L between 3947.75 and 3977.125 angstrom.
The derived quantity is 0.33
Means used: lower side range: 16.5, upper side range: 21.7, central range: 14.6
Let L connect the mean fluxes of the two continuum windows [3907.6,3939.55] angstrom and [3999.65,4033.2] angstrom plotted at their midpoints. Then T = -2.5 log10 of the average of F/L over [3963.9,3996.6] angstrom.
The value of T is 0.18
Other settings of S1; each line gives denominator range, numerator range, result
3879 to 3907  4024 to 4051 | 1.58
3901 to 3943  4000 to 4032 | 1.55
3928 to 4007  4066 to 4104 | 1.48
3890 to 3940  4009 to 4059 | 1.56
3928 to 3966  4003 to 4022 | 1.61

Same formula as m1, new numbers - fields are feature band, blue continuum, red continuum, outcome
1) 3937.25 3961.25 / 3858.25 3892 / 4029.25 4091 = 0.09 mag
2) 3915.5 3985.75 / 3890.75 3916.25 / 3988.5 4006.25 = 0.31 mag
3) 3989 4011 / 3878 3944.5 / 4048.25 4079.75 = -0.14 mag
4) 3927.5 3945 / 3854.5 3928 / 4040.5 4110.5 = 0.45 mag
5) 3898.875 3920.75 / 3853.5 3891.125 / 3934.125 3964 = -0.19 mag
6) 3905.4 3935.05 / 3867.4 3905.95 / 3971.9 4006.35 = 0.08 mag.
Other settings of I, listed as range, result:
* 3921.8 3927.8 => 15.2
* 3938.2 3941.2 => 13.4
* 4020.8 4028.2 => 23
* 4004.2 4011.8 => 22.6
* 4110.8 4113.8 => 22.9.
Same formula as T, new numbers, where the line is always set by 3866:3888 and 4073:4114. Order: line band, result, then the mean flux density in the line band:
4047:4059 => -0.10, 23.7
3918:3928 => 0.06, 16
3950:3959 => -0.07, 19.2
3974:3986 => 0.03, 18.4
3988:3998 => -0.11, 21.5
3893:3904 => -0.06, 16.9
